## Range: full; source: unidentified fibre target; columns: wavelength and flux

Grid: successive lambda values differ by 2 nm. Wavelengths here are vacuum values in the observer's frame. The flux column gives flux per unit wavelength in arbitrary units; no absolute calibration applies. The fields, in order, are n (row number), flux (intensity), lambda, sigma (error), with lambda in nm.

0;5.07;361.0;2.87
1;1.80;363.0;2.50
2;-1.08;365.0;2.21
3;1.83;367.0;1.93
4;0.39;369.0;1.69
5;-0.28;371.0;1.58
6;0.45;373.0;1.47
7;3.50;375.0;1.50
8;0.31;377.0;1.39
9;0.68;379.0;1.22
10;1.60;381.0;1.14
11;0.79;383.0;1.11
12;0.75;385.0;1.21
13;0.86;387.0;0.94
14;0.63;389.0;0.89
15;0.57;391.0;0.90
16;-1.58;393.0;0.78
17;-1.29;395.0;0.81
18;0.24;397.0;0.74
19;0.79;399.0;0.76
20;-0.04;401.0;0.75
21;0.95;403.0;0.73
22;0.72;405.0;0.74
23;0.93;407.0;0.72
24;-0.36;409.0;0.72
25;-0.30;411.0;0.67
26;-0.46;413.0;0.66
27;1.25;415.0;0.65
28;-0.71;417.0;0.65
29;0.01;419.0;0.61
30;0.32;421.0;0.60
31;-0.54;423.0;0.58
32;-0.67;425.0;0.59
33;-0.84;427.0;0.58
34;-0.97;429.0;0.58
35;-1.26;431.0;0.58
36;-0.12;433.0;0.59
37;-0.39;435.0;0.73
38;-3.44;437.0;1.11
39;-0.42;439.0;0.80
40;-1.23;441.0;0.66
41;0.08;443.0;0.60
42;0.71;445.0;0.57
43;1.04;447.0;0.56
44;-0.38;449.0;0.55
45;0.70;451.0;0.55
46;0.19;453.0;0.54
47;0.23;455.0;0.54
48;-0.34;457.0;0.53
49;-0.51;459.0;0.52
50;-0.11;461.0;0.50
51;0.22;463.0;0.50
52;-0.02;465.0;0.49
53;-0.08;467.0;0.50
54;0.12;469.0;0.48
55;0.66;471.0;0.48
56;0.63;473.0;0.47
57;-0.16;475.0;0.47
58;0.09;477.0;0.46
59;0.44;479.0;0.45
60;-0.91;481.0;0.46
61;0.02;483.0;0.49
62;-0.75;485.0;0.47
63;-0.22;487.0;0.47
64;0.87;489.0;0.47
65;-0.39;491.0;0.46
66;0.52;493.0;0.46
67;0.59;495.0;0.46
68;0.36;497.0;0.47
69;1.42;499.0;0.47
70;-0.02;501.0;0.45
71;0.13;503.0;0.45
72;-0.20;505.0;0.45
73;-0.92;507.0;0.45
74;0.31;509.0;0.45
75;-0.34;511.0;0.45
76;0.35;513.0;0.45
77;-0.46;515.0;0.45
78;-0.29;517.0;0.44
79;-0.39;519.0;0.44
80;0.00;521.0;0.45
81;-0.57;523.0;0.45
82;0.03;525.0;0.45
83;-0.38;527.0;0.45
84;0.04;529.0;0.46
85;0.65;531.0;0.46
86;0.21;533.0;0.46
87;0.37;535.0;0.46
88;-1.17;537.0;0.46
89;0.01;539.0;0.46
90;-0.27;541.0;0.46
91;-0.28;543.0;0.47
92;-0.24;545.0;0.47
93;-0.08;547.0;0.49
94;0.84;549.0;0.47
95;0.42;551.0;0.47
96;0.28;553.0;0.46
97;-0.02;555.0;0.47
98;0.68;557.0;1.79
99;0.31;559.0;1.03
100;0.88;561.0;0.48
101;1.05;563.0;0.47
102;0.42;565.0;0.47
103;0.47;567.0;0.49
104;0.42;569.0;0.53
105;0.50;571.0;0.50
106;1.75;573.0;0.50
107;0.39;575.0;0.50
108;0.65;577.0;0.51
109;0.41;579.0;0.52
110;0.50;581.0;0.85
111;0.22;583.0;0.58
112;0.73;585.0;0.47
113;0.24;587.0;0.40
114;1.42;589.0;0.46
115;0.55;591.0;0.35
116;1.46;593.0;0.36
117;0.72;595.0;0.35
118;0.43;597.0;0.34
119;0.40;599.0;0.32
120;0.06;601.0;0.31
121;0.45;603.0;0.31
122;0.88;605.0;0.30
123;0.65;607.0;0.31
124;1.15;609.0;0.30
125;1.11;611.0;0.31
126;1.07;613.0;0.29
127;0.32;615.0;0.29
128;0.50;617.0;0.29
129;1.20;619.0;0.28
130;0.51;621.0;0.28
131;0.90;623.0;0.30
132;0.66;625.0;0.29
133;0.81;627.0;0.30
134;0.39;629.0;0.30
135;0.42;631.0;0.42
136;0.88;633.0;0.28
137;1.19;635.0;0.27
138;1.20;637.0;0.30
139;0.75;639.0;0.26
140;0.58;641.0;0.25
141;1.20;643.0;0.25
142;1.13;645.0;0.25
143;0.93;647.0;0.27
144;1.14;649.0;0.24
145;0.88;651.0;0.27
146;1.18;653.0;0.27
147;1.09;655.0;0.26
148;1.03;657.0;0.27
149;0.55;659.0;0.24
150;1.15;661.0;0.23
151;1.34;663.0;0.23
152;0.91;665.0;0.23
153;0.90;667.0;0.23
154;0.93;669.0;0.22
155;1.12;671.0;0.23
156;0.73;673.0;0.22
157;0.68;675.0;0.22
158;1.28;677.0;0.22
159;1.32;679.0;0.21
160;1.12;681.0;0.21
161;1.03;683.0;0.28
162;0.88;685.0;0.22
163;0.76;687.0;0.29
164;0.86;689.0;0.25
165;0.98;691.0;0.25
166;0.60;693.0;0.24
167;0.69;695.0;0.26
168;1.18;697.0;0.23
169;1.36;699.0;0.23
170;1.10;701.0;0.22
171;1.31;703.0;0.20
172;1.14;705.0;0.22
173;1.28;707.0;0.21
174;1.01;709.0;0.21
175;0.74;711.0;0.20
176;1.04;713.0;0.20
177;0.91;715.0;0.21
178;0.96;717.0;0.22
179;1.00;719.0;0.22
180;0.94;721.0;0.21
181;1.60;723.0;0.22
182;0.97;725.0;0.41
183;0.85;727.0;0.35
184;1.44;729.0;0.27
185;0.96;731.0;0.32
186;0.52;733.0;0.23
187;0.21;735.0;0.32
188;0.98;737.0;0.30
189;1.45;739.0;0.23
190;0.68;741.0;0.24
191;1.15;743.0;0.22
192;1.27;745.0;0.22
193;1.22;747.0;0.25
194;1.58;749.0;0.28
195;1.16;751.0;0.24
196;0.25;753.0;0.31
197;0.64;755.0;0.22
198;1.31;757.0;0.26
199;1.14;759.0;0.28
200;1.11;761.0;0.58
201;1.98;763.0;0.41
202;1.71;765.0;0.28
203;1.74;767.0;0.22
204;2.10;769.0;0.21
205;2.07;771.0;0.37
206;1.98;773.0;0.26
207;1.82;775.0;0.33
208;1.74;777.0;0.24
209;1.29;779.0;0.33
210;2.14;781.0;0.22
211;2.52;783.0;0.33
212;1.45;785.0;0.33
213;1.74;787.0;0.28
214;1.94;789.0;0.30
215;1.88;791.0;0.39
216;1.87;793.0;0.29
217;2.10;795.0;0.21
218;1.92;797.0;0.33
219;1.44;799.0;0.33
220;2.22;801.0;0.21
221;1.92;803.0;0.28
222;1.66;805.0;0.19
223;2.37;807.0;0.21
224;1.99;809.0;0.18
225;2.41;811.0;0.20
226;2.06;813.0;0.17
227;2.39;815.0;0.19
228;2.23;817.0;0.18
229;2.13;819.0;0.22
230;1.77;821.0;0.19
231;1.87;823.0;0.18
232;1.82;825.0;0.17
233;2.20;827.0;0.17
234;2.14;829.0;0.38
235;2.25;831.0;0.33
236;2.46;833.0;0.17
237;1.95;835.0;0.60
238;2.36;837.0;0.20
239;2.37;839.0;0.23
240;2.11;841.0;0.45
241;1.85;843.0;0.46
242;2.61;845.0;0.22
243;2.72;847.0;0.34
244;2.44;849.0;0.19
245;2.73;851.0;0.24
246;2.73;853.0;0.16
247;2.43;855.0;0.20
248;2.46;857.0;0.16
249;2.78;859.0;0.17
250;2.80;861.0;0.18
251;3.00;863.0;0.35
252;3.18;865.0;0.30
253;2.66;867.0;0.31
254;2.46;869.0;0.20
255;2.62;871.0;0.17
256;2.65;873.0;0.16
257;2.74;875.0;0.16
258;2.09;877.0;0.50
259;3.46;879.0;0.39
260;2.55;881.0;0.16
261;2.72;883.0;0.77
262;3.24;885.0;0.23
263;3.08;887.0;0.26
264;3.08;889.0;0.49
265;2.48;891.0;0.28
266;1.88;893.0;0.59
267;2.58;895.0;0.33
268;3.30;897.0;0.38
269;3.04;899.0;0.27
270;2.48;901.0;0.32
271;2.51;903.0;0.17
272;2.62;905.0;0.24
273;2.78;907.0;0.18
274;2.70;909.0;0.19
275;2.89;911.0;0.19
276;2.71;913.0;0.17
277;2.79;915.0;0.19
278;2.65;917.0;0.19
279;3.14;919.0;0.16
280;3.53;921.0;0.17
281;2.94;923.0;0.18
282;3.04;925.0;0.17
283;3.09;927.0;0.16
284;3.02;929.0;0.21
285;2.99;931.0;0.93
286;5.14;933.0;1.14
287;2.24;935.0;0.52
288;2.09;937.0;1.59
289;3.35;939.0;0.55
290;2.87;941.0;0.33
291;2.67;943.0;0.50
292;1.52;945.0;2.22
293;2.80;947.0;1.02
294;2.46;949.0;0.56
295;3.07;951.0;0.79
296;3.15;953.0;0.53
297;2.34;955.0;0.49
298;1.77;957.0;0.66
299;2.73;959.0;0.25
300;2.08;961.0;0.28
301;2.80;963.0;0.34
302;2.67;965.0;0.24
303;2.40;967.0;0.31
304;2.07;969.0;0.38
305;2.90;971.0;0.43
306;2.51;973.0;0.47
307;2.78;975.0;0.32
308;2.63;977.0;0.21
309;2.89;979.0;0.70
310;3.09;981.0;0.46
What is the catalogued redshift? 0.92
